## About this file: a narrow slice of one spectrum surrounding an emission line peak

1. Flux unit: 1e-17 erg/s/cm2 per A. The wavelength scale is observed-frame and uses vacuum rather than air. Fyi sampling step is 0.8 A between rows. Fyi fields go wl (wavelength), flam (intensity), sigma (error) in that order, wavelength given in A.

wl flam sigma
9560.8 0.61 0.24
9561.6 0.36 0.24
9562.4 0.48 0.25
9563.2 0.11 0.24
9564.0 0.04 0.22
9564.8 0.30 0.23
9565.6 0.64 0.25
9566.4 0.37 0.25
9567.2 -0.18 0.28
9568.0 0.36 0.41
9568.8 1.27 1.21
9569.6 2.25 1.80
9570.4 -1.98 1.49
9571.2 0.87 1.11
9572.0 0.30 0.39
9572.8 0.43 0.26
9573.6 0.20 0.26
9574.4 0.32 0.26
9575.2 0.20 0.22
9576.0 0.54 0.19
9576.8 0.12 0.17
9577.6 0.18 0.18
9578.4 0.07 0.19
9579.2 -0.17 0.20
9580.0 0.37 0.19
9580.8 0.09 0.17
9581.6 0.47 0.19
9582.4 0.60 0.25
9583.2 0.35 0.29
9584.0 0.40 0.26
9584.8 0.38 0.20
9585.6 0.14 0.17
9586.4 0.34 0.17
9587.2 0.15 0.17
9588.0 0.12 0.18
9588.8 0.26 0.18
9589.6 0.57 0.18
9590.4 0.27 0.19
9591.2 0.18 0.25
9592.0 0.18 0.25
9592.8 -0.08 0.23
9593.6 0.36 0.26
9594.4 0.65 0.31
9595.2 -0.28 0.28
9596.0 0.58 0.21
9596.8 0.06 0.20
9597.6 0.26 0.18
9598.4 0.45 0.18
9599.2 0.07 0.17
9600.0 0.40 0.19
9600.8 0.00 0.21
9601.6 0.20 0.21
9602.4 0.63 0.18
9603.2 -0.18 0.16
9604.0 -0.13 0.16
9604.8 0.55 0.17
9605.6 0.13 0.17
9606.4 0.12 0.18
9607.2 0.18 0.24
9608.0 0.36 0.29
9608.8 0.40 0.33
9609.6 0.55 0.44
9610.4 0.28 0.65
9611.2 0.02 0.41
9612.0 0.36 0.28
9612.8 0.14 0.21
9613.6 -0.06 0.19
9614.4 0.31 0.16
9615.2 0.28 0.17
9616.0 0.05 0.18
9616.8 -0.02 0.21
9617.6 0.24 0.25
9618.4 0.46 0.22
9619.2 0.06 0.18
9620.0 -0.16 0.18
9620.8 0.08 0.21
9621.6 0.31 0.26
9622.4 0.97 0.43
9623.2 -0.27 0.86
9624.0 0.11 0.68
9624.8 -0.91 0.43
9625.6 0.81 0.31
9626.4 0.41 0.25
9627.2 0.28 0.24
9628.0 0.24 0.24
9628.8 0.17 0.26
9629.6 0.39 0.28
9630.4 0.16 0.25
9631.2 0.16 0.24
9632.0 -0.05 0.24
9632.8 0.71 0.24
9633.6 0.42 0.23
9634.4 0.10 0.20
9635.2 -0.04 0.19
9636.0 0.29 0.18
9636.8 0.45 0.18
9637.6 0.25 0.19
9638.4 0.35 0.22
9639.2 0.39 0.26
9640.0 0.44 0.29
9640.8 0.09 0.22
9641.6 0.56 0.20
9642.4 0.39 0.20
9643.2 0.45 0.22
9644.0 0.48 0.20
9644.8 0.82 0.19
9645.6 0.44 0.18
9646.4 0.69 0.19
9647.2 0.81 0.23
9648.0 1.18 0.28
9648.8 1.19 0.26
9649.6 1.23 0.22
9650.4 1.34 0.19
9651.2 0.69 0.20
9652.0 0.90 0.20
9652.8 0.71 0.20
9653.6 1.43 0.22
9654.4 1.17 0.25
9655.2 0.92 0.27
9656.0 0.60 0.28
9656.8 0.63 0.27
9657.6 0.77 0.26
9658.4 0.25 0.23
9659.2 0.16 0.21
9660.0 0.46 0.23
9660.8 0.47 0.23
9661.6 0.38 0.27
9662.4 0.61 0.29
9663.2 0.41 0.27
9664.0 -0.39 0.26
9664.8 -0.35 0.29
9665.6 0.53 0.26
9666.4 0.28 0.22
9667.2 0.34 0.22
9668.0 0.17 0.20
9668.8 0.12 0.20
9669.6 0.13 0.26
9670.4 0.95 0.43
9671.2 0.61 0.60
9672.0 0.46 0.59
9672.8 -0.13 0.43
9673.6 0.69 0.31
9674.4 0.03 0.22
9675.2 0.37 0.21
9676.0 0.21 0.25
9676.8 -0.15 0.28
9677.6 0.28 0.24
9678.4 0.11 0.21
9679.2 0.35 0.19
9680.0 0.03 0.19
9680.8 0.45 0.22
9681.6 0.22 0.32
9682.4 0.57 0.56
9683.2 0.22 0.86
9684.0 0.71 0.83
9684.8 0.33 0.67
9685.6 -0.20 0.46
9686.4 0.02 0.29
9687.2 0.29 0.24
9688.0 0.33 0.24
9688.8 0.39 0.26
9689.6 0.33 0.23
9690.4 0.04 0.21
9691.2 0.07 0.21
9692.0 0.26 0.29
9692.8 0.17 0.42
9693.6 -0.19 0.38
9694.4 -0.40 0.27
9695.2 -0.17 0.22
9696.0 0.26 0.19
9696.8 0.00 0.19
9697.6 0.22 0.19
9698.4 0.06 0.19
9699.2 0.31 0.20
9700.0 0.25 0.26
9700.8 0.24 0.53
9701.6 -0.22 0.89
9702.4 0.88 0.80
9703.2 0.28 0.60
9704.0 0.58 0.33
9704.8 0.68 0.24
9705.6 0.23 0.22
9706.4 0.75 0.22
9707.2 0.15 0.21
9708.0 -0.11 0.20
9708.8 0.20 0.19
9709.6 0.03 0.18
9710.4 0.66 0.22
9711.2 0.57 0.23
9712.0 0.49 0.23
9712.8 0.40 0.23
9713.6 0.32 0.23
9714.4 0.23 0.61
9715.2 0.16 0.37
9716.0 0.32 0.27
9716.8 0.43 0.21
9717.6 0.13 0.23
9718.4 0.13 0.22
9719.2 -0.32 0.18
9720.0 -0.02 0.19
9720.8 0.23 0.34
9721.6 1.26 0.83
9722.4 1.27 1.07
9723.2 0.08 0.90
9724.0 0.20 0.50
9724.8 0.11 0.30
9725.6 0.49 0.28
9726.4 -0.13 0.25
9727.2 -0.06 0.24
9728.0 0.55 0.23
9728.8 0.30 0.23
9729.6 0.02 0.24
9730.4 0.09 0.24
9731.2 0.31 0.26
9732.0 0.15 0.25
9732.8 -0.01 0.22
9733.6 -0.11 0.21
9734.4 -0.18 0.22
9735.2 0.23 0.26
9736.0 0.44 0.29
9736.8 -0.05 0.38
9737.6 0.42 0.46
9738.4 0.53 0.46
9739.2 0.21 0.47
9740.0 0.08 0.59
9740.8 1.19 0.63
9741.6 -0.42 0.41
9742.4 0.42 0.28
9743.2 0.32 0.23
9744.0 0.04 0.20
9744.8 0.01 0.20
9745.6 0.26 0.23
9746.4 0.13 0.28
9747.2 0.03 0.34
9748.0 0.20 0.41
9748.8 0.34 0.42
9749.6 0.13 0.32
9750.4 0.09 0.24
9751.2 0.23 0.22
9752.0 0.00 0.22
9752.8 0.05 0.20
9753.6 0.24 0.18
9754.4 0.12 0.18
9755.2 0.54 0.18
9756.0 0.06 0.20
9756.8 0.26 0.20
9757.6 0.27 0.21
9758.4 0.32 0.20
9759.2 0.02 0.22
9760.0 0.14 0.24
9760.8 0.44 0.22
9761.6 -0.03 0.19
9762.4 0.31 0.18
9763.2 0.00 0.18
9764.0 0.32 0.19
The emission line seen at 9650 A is [O III]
